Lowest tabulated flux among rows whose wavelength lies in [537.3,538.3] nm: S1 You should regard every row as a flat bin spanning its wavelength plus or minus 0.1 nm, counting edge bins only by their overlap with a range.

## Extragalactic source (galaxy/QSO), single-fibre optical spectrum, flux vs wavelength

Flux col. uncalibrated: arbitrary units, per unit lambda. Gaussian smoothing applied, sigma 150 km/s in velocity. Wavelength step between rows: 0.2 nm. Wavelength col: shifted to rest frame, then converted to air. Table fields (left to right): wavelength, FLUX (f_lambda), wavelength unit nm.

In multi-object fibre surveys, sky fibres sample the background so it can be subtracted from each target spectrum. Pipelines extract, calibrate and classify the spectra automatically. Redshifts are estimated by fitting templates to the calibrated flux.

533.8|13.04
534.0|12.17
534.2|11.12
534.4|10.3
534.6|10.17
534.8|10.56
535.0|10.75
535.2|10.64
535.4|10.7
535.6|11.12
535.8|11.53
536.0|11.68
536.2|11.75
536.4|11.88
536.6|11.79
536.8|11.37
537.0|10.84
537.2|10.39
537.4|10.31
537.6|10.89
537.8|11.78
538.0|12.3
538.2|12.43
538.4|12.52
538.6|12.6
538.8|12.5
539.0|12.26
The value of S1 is 10.31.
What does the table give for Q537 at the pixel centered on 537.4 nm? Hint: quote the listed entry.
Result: 10.31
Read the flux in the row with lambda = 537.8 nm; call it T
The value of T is 11.78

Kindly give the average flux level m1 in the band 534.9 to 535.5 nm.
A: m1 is 10.7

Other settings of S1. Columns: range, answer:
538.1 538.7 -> 12.43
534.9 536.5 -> 10.64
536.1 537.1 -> 10.84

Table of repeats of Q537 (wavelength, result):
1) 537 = 10.84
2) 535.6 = 11.12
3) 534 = 12.17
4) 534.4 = 10.3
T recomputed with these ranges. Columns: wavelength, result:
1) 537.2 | 10.39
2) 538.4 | 12.52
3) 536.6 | 11.79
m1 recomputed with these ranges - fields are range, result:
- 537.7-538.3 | 12.2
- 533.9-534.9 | 10.9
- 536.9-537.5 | 10.5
